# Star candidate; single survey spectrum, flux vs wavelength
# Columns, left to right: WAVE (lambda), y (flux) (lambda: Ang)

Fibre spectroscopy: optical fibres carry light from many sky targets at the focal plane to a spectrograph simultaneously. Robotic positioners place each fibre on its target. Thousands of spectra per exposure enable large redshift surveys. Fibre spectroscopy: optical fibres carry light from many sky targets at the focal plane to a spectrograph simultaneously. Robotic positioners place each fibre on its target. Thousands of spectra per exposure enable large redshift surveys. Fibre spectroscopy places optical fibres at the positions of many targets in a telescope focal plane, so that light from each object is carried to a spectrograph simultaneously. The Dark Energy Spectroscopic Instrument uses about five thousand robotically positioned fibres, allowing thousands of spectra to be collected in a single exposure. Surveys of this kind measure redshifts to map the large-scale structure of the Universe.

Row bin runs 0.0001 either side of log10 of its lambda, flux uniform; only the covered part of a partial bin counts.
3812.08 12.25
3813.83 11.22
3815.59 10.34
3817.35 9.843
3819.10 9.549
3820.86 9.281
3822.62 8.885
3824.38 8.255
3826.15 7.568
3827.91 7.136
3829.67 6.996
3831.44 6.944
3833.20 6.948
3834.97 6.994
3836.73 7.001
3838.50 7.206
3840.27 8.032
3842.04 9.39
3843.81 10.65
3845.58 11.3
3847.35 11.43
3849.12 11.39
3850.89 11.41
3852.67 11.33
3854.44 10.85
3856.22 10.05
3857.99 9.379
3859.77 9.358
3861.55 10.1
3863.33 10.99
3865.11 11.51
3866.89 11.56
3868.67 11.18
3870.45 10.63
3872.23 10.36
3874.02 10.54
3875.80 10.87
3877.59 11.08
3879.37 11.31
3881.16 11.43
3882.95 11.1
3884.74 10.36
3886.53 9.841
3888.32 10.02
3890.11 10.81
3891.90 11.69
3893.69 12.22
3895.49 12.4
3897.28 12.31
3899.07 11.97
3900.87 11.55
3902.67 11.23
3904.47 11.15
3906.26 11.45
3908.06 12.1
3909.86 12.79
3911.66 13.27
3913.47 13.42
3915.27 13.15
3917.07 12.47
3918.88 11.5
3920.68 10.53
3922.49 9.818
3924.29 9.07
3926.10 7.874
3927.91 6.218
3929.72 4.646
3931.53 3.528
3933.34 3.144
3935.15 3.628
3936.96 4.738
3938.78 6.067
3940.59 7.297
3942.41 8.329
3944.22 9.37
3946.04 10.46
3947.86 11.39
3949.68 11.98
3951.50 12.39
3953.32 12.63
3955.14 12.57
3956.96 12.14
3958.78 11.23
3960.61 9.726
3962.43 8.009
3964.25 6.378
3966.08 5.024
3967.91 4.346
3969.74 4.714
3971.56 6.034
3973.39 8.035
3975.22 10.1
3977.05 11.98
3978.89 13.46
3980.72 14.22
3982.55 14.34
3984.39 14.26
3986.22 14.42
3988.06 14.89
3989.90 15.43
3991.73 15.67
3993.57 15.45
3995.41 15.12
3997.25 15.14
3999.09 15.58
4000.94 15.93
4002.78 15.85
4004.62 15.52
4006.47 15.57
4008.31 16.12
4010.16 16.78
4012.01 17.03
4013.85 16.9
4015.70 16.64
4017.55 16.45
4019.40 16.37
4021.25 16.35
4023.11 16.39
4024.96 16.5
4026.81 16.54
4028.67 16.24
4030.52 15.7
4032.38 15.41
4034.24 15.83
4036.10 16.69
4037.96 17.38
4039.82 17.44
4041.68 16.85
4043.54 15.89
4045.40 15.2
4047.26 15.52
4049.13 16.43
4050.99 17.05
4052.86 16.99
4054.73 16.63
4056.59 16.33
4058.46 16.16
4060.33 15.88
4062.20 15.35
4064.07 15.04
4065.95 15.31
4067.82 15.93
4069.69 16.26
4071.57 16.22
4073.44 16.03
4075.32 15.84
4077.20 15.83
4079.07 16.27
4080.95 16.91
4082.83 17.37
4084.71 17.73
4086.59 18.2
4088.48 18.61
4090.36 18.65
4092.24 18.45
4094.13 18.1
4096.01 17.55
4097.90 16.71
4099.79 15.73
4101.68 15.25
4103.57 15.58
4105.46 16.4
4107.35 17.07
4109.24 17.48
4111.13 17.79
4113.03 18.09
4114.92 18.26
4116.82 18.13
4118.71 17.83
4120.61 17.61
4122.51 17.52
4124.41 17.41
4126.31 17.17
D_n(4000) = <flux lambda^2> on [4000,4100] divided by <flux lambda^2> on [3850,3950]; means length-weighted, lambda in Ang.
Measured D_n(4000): 1.8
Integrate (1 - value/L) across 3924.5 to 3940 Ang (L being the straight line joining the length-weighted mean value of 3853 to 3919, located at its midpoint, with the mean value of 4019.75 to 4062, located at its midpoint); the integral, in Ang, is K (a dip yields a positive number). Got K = 9.2 Ang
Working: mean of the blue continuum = 11.3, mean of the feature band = 5.21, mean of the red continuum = 16.3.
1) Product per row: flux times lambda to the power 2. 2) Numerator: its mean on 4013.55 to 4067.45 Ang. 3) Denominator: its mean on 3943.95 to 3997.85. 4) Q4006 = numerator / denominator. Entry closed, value 1.5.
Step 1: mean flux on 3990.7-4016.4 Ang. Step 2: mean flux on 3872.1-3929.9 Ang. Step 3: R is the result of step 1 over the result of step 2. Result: 1.45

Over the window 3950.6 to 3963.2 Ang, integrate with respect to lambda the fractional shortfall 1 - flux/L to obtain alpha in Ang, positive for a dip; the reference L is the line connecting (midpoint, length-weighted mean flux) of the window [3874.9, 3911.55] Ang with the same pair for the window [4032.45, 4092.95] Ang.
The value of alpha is 1.9 Ang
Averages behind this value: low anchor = 11.4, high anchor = 16.5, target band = 11.3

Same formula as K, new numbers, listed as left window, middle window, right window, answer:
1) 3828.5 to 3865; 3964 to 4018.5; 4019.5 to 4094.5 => 4.1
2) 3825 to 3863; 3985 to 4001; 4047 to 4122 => -1.5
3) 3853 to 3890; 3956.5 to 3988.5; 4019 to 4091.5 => 8.8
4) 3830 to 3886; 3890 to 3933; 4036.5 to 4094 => 3.9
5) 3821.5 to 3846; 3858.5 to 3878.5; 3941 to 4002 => -4.0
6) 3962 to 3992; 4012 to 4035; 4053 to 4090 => -4.9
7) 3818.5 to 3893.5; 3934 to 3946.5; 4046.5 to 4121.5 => 5.5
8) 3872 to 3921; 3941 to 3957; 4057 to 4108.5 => 2.4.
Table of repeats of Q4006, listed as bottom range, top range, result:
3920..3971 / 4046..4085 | 2.13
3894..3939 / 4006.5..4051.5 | 1.79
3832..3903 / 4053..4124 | 1.80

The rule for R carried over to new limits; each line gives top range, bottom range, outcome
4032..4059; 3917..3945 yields 2.27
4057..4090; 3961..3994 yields 1.51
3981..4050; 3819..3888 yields 1.63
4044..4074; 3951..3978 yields 1.79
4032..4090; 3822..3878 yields 1.71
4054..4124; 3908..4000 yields 1.62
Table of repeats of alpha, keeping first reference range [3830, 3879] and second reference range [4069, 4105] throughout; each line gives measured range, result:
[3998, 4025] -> -3.0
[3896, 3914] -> -1.0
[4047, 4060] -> -0.5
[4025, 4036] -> -0.6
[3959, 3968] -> 4.0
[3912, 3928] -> 1.5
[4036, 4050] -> -0.7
